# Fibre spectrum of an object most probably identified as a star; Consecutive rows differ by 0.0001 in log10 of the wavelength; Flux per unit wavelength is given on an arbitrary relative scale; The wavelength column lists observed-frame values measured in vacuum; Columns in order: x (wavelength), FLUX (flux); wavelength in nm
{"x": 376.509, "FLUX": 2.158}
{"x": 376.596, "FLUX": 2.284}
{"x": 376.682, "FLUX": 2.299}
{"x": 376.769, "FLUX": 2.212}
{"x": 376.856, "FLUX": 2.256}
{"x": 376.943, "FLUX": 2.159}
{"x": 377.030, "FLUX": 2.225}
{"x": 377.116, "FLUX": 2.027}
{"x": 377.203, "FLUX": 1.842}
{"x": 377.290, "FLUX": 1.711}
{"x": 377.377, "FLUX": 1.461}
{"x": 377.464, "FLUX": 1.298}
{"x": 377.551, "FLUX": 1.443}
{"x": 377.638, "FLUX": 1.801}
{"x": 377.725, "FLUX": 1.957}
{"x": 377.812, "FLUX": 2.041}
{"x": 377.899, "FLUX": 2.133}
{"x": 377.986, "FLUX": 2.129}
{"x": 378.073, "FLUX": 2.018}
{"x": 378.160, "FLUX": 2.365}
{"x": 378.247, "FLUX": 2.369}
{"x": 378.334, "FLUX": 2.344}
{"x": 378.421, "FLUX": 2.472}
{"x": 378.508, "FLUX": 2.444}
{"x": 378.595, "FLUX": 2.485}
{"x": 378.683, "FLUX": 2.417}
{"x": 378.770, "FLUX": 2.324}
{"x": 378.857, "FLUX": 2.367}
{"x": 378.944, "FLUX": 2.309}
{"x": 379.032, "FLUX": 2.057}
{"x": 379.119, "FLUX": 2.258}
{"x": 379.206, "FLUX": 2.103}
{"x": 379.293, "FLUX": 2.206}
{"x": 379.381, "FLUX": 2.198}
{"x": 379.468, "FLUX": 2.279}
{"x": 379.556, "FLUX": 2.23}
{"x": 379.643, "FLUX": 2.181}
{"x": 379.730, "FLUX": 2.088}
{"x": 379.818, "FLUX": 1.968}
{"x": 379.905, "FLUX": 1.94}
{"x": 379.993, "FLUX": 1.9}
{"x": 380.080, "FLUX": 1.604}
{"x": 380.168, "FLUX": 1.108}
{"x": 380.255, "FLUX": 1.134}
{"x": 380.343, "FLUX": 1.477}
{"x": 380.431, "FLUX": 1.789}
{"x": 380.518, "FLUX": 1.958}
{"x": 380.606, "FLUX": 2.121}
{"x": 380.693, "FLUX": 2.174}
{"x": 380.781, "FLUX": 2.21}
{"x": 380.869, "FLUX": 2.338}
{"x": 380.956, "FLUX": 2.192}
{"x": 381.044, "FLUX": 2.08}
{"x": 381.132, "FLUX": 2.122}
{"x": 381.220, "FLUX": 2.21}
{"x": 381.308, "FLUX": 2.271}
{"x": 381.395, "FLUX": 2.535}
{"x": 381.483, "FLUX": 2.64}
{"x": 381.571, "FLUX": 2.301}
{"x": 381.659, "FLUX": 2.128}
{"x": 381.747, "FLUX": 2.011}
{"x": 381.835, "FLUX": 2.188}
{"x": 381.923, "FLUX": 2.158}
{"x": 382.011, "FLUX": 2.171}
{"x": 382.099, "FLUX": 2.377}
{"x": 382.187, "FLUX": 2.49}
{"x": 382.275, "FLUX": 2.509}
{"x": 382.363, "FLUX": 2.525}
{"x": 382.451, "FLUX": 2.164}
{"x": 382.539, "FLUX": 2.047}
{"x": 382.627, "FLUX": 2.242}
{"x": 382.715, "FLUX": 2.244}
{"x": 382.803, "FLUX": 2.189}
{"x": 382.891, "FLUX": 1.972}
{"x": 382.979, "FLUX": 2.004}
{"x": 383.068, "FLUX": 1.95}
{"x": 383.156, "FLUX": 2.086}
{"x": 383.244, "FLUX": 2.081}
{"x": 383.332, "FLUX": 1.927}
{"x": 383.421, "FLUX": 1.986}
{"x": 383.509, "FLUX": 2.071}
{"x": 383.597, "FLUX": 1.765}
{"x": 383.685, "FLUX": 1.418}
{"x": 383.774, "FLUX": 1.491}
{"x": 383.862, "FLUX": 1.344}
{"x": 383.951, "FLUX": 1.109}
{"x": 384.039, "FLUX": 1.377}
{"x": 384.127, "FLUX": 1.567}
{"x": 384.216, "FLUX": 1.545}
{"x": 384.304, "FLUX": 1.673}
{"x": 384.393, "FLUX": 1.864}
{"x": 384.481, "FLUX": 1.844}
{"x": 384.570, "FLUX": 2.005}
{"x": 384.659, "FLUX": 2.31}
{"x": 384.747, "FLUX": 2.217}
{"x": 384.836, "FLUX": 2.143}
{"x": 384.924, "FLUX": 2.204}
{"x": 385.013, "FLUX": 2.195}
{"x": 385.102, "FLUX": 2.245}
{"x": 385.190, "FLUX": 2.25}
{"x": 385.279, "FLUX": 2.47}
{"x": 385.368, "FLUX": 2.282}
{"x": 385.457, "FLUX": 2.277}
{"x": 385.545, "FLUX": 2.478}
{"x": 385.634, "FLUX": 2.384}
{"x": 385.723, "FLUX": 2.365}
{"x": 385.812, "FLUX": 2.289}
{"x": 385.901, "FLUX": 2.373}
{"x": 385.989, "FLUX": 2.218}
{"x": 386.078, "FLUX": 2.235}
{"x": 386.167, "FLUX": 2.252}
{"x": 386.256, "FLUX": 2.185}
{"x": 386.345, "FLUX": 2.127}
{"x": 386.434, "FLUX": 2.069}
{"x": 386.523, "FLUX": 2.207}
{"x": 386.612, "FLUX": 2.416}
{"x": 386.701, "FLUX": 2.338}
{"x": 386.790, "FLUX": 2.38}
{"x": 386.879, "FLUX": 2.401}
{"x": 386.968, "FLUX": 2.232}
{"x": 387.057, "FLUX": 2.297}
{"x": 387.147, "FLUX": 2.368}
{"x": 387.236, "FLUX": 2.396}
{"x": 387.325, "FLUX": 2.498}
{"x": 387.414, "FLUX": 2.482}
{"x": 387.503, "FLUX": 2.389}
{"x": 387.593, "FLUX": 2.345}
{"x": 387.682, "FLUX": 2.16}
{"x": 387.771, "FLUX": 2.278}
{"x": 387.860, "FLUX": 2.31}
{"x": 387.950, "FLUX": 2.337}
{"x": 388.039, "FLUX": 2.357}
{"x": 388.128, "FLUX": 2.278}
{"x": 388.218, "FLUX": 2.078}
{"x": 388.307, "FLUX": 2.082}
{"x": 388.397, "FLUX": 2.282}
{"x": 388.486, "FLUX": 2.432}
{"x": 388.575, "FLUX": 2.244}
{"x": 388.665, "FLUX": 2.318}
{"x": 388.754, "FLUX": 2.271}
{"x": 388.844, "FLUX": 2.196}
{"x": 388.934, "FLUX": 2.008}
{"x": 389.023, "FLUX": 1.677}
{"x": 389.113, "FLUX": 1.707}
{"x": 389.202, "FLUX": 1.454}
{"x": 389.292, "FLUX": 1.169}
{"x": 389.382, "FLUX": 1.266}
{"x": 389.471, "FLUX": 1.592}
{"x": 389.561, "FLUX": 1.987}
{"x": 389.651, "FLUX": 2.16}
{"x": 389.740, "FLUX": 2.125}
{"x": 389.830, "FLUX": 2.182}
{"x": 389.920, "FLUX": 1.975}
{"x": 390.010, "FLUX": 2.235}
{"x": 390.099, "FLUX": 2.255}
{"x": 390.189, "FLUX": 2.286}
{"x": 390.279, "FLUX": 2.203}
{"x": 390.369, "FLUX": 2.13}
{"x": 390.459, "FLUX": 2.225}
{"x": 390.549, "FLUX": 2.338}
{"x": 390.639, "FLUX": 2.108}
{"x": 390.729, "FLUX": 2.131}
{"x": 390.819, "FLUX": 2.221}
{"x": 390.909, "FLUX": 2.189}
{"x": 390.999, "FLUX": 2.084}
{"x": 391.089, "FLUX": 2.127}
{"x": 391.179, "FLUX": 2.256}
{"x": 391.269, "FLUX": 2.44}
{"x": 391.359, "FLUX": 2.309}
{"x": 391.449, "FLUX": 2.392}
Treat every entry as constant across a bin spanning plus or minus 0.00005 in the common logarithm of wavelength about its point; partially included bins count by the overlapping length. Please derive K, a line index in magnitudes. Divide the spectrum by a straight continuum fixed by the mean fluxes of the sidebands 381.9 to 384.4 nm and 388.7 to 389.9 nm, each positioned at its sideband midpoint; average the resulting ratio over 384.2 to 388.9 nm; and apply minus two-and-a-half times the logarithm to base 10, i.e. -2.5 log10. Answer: -0.19 mag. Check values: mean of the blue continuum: 1.94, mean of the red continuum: 1.84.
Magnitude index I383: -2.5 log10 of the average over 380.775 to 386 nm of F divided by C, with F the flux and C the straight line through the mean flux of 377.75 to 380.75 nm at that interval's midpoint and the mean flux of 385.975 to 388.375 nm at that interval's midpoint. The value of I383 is 0.05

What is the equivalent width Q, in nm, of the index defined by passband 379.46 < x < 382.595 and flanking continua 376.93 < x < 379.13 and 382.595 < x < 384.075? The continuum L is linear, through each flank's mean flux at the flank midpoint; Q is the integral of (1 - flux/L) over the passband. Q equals -0.251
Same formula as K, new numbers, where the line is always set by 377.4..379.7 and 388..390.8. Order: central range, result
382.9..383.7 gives 0.09 mag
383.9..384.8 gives 0.20 mag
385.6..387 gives -0.10 mag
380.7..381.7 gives -0.07 mag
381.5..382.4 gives -0.08 mag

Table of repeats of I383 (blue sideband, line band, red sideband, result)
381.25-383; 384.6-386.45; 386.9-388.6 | 0.012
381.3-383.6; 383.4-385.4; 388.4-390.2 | 0.134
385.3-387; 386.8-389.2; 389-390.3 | -0.079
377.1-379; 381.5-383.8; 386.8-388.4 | 0.042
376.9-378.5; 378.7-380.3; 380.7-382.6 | 0.050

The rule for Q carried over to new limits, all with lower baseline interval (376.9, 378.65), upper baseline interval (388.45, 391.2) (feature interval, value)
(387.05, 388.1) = -0.16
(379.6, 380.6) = 0.14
